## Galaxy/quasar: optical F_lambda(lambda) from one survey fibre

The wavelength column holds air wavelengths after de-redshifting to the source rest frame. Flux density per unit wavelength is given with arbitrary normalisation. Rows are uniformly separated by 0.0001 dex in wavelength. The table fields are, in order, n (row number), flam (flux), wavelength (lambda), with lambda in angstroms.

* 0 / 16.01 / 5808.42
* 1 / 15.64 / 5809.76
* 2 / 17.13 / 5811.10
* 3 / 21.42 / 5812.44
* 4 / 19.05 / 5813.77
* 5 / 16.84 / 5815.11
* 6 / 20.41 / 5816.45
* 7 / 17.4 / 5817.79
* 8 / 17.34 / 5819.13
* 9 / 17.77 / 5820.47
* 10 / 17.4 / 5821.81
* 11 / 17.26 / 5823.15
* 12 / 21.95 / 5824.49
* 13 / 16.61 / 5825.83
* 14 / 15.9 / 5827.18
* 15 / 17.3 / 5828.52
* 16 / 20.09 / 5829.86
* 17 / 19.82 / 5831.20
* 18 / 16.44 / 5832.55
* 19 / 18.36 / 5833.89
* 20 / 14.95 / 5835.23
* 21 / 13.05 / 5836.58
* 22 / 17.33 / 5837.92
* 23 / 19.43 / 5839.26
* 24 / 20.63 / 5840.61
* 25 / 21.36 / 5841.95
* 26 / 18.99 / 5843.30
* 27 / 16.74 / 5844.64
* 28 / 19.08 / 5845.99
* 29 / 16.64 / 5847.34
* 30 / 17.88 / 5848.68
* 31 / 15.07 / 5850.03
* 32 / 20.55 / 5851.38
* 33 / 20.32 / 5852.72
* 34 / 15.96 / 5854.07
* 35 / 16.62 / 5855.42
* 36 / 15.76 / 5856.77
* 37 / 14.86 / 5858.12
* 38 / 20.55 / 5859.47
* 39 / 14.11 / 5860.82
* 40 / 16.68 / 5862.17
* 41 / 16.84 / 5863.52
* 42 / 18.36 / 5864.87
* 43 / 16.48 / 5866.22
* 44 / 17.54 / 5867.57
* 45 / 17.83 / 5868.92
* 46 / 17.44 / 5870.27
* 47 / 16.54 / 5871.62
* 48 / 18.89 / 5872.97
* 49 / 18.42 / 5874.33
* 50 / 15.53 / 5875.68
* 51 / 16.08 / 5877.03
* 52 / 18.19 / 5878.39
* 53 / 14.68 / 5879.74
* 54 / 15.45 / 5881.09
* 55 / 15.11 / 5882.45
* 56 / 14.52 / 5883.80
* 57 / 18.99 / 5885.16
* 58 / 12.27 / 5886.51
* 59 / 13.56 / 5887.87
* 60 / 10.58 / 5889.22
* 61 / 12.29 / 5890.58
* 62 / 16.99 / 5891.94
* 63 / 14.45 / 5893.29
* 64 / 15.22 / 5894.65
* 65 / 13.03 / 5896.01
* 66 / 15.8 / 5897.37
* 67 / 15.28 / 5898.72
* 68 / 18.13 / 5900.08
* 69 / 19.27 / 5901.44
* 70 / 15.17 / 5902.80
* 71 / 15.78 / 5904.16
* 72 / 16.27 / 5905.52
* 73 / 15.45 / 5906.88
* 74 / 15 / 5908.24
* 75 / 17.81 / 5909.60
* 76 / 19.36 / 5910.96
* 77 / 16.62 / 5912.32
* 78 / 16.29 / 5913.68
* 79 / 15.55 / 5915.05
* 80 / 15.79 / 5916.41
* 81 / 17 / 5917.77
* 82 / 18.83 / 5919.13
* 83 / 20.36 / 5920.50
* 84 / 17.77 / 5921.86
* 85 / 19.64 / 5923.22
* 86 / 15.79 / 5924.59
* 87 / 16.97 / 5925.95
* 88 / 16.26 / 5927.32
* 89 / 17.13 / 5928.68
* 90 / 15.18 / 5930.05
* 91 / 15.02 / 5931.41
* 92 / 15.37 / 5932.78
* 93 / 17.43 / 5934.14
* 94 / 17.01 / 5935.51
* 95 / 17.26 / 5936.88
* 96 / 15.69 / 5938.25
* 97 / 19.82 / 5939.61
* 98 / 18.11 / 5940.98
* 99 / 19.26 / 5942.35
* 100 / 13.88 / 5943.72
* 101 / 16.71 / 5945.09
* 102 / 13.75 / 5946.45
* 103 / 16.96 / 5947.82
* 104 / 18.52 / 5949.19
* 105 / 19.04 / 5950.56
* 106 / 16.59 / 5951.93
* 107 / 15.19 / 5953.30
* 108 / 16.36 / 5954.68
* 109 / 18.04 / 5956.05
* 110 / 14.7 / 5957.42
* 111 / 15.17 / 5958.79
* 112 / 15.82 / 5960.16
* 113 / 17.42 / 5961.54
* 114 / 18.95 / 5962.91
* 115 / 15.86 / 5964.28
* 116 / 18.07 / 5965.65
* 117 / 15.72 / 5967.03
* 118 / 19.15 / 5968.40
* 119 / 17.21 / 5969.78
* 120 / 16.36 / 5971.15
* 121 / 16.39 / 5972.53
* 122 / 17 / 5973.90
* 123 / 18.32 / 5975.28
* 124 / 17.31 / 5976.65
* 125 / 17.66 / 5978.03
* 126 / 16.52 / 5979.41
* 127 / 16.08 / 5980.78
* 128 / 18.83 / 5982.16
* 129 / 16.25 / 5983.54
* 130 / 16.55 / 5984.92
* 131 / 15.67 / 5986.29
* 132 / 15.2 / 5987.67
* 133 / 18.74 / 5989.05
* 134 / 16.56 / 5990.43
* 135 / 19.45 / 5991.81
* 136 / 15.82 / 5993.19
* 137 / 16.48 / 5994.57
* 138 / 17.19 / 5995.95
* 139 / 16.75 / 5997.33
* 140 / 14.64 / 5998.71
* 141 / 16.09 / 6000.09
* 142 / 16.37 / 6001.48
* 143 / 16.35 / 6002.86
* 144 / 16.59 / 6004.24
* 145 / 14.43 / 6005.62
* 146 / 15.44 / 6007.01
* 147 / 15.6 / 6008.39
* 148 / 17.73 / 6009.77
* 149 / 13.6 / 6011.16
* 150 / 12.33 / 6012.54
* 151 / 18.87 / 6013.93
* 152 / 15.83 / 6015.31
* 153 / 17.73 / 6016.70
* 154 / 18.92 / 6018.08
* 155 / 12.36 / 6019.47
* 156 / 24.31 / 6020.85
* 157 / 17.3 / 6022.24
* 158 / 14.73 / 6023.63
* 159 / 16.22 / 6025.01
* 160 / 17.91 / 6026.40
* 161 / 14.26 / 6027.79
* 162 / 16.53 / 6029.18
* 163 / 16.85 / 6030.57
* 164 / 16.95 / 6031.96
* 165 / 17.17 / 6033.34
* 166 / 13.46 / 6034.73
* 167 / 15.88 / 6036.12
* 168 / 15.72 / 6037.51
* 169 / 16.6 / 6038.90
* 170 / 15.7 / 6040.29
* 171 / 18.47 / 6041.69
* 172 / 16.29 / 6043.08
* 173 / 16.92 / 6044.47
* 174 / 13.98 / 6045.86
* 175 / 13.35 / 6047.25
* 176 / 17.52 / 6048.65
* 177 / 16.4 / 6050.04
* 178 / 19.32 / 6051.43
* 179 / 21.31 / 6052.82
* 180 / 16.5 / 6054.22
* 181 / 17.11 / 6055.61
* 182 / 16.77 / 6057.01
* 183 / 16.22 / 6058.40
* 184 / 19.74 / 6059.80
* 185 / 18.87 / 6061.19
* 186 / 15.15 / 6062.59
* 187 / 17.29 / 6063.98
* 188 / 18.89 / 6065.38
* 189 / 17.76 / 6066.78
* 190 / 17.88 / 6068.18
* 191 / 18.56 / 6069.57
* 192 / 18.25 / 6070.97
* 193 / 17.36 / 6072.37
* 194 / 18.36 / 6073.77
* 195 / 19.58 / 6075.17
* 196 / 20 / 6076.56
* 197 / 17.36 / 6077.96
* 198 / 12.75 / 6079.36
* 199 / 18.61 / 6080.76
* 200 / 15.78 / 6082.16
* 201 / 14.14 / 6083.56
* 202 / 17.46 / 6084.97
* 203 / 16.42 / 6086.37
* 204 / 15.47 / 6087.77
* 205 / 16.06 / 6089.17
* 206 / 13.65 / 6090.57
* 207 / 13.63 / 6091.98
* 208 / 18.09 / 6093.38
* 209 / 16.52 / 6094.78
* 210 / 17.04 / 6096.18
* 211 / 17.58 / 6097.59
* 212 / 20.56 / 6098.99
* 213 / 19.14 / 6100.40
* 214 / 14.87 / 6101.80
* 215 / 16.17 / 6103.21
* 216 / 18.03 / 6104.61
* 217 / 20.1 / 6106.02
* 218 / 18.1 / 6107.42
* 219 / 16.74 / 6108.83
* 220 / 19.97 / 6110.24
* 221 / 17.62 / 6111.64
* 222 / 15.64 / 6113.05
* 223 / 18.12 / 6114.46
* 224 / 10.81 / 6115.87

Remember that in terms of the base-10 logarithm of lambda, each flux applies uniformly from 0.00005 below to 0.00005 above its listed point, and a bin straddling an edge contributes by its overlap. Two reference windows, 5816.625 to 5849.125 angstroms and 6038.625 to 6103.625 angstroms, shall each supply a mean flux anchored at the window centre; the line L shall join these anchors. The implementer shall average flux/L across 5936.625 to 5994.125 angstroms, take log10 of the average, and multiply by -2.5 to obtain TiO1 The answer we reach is 0.03 mag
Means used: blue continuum 17.9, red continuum 17.1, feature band 16.9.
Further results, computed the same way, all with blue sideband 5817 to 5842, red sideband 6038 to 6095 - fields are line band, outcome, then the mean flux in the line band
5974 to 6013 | 0.054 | 16.4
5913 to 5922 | 0.011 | 17.3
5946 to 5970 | 0.035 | 16.8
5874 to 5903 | 0.148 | 15.4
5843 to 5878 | 0.028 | 17.3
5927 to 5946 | 0.048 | 16.7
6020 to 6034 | -0.003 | 17.2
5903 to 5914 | 0.066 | 16.5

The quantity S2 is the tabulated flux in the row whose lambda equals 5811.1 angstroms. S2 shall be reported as 17.13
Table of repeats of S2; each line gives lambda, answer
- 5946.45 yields 13.75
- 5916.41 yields 15.79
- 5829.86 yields 20.09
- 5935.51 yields 17.01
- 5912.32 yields 16.62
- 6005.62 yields 14.43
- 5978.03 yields 17.66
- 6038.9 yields 16.6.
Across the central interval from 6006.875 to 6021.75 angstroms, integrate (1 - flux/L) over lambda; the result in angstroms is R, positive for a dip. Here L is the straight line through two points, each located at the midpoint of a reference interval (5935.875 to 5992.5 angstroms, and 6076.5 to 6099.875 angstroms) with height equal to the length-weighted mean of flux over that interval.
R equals 0.1 angstroms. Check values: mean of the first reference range 17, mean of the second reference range 16.5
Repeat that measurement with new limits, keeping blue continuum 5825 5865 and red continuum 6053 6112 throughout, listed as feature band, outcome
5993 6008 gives 1.2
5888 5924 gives 2.5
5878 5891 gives 2.2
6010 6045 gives 1.9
